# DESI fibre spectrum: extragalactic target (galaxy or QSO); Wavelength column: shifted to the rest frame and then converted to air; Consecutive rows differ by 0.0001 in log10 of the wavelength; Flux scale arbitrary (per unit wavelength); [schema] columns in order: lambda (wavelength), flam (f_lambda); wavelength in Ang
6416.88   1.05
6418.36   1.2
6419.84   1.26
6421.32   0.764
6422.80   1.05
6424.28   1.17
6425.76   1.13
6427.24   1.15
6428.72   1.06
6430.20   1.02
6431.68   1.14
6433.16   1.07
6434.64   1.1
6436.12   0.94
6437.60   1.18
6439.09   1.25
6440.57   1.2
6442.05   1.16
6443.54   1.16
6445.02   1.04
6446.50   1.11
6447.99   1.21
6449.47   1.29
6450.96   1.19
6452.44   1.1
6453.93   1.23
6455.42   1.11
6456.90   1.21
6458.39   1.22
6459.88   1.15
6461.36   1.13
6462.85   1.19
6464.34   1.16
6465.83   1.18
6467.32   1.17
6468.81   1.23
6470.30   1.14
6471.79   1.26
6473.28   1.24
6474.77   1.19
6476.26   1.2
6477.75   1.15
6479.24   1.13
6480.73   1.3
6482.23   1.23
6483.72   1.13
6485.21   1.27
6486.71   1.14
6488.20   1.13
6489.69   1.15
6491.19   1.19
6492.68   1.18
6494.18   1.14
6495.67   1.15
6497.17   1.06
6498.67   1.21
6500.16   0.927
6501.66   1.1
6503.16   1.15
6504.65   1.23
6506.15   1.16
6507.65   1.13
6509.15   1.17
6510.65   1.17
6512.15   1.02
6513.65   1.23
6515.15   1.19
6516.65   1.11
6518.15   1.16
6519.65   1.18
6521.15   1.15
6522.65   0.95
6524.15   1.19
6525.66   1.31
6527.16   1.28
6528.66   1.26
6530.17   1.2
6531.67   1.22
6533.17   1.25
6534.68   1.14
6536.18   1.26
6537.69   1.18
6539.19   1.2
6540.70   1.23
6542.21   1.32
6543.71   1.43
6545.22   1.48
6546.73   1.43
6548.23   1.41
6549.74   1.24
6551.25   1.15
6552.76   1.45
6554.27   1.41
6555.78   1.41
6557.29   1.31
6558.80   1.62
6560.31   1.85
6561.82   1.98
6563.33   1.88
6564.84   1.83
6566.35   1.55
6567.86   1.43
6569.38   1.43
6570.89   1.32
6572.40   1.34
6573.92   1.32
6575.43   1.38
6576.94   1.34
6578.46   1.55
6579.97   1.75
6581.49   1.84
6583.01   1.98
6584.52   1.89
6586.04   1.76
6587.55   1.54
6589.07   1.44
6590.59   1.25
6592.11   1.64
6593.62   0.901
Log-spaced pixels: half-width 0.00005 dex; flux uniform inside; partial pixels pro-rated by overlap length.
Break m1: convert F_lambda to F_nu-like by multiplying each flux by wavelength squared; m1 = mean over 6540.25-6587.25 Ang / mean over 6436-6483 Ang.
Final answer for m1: 1.34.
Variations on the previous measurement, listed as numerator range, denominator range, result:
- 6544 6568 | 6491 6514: 1.37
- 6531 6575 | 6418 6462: 1.30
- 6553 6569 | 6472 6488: 1.38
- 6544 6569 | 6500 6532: 1.33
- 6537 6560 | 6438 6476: 1.19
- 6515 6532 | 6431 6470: 1.04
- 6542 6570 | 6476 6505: 1.33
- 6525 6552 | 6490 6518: 1.13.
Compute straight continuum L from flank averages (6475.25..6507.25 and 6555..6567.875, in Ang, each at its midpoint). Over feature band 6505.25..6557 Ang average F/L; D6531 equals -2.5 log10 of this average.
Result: 0.17 mag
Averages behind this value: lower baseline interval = 1.16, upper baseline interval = 1.66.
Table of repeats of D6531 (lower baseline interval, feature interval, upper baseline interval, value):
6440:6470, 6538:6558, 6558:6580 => 0.12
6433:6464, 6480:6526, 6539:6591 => 0.15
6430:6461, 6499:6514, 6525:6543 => 0.08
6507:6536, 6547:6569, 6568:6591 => -0.09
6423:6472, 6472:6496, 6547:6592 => 0.07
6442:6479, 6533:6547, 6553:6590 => 0.14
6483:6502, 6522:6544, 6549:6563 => 0.12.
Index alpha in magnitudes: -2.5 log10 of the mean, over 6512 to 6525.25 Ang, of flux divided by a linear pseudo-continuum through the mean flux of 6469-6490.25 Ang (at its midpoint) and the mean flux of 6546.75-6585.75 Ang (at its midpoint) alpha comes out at 0.184 mag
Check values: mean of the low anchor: 1.19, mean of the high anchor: 1.55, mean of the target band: 1.14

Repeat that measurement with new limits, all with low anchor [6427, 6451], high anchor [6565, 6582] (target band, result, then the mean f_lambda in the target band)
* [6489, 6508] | 0.135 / 1.14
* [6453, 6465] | 0.010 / 1.17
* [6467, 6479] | 0.022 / 1.2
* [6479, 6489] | 0.050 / 1.19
